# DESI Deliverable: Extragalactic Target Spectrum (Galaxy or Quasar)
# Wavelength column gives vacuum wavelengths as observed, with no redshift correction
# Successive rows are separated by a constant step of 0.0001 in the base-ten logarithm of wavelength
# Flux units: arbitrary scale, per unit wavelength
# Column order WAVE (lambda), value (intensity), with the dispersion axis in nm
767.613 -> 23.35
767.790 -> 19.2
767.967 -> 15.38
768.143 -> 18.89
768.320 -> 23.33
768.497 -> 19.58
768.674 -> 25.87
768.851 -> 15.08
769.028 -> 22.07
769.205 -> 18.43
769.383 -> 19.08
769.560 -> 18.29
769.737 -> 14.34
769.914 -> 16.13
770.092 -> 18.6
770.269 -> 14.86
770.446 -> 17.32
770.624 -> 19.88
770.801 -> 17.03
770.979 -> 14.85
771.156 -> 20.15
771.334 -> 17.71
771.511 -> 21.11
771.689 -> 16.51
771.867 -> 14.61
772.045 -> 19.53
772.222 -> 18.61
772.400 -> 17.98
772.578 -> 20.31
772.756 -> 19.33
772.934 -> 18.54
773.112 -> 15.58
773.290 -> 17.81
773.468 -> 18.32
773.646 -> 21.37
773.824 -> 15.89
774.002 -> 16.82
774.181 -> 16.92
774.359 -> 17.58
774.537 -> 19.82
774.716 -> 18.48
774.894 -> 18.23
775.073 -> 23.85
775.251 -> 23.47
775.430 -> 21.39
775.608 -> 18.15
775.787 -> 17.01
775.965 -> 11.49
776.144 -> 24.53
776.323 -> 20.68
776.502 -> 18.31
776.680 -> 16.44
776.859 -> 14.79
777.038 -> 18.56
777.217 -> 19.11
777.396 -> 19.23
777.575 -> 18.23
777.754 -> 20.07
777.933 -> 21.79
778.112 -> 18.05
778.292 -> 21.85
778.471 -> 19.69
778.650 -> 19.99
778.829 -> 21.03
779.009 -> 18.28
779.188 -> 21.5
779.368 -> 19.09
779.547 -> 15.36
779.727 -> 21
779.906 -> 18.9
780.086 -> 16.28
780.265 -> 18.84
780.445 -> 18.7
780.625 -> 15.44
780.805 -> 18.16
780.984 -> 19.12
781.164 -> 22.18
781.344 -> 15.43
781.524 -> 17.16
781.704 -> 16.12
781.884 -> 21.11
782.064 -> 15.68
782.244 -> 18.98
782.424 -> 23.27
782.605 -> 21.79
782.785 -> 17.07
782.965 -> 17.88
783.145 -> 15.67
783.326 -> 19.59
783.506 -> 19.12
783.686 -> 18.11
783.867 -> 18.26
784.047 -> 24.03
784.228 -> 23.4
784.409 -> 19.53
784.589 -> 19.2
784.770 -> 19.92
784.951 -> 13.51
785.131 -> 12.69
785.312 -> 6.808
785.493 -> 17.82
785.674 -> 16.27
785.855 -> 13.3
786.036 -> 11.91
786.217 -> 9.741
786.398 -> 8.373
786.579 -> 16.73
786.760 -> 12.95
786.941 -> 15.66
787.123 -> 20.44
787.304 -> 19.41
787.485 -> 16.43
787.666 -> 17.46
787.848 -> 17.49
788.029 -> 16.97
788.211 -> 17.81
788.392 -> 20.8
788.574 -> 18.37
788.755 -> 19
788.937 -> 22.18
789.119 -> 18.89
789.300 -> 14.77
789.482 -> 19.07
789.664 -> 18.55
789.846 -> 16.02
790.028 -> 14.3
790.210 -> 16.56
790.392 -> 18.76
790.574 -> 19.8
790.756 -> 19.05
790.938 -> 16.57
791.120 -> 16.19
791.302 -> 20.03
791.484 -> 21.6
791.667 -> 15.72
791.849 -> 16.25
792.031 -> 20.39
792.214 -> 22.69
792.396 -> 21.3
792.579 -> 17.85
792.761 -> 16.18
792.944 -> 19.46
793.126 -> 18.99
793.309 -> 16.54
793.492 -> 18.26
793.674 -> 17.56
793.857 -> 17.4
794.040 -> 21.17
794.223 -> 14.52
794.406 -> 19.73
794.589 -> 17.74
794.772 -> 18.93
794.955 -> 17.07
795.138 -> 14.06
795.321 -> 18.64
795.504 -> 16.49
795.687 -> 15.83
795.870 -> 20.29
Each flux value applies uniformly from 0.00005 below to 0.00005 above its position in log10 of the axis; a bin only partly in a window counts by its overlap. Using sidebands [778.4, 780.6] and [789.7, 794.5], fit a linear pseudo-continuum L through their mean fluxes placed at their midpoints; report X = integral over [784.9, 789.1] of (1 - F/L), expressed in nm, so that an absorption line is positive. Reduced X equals 0.60 nm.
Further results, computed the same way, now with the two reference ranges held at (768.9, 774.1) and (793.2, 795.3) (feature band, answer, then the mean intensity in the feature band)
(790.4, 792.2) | -0.099 nm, 18.6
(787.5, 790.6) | -0.053 nm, 18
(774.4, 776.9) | -0.171 nm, 19.1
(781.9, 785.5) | -0.087 nm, 18.2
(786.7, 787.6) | 0.029 nm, 17.1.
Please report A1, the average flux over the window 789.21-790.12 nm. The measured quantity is 16.5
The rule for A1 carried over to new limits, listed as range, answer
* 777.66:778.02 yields 20.9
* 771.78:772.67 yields 18.2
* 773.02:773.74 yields 18.3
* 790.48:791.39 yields 18.3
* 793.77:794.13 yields 19.3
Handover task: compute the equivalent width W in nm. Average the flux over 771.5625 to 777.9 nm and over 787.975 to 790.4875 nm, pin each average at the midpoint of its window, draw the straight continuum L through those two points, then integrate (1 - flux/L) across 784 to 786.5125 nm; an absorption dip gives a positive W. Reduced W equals 0.393 nm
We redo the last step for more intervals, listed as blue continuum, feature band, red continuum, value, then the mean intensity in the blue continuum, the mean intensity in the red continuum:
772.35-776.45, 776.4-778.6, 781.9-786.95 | -0.08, 18.9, 16.8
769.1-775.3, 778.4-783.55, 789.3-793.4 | -0.14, 18.2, 18.2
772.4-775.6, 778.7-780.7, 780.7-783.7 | 0.01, 19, 18.6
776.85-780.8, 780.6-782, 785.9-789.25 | 0.01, 19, 16.6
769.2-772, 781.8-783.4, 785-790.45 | -0.24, 17.4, 16.2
